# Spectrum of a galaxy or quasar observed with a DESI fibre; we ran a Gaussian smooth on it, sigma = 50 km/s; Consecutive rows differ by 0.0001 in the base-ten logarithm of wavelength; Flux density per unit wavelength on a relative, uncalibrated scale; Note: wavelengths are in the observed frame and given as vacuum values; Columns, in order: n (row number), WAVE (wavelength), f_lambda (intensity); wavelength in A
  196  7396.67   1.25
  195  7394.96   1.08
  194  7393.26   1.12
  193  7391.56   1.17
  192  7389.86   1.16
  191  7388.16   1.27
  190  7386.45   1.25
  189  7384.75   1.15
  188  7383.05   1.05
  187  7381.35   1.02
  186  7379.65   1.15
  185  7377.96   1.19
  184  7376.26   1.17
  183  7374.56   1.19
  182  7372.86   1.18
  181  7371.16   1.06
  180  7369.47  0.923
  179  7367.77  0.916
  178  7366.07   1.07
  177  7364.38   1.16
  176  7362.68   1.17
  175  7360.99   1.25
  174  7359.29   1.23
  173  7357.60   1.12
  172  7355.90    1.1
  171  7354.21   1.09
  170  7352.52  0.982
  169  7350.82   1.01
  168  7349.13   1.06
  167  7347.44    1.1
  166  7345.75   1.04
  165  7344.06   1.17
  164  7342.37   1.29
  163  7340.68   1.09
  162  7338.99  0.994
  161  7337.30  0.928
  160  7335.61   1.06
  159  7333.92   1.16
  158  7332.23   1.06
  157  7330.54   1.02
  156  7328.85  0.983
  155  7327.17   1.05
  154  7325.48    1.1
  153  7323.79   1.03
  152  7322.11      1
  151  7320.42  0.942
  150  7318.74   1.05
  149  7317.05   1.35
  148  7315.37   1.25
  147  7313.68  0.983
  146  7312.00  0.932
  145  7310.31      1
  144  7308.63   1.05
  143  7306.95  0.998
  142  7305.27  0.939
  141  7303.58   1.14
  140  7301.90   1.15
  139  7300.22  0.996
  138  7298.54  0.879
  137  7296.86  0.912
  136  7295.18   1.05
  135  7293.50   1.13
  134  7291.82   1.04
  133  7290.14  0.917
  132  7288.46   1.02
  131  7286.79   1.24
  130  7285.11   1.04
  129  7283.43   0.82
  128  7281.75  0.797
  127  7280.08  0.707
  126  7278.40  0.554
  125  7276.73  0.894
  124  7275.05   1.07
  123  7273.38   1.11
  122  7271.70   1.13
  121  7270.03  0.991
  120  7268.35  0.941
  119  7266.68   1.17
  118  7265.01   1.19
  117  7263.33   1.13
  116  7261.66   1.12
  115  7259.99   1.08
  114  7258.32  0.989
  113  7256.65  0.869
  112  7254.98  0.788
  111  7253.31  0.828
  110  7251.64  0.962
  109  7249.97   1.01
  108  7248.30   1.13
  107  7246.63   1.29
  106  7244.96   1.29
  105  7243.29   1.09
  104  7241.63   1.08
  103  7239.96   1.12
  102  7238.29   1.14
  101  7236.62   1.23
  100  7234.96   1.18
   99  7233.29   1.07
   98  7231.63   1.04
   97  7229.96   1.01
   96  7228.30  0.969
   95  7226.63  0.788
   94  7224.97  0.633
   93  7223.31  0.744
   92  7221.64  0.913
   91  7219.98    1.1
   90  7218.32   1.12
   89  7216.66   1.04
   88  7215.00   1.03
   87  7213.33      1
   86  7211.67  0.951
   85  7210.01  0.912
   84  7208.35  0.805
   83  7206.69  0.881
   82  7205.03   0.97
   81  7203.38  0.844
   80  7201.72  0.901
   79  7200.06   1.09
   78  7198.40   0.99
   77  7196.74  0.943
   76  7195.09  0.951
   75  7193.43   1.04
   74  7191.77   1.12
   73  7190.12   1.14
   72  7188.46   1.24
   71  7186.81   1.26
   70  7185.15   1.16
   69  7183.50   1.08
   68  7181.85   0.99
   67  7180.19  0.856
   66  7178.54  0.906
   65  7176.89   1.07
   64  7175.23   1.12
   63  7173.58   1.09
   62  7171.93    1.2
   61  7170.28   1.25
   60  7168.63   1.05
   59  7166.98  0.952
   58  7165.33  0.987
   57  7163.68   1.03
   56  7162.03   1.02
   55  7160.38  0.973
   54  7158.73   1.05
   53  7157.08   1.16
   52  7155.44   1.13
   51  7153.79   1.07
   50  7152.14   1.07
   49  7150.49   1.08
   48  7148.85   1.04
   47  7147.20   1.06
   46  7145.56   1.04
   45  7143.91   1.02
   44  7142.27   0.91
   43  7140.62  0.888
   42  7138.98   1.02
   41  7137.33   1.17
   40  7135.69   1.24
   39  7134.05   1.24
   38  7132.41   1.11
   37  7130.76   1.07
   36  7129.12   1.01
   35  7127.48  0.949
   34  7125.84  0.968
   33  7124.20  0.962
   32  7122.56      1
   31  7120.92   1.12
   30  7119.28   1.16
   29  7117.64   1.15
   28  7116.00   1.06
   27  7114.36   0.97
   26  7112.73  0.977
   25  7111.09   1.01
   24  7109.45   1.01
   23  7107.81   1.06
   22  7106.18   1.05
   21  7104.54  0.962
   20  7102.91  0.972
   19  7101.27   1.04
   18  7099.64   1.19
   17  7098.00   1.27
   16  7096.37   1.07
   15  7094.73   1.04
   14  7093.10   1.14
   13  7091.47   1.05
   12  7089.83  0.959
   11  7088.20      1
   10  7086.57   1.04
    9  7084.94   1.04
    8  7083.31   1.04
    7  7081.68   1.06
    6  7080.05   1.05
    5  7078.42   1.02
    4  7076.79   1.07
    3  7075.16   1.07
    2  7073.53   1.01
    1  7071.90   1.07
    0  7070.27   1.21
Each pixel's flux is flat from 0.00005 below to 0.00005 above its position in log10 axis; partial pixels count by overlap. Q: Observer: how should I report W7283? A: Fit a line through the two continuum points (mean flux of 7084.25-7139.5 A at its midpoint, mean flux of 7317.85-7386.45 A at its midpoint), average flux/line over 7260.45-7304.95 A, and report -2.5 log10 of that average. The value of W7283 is 0.076 mag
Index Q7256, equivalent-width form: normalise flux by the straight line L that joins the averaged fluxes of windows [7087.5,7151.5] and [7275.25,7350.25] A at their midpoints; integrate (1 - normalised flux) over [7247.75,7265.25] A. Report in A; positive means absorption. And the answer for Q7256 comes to 0.5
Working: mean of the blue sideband 1.05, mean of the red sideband 1.02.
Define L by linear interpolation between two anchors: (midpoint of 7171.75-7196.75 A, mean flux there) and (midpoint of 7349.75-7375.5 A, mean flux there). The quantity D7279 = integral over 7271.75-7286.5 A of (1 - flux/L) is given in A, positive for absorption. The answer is 2.5 A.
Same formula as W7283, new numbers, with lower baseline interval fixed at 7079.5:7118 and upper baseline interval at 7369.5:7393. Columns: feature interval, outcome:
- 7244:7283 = 0.11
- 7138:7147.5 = 0.08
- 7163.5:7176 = -0.01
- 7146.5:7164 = 0.01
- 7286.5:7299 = 0.10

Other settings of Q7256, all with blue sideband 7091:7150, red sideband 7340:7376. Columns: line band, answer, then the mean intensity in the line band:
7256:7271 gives 0.4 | 1.06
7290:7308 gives 1.2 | 1.02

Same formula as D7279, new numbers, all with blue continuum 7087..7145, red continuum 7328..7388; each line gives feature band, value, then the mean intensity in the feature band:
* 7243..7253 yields -0.3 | 1.11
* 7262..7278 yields 0.4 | 1.06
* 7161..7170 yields 0.3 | 1.02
